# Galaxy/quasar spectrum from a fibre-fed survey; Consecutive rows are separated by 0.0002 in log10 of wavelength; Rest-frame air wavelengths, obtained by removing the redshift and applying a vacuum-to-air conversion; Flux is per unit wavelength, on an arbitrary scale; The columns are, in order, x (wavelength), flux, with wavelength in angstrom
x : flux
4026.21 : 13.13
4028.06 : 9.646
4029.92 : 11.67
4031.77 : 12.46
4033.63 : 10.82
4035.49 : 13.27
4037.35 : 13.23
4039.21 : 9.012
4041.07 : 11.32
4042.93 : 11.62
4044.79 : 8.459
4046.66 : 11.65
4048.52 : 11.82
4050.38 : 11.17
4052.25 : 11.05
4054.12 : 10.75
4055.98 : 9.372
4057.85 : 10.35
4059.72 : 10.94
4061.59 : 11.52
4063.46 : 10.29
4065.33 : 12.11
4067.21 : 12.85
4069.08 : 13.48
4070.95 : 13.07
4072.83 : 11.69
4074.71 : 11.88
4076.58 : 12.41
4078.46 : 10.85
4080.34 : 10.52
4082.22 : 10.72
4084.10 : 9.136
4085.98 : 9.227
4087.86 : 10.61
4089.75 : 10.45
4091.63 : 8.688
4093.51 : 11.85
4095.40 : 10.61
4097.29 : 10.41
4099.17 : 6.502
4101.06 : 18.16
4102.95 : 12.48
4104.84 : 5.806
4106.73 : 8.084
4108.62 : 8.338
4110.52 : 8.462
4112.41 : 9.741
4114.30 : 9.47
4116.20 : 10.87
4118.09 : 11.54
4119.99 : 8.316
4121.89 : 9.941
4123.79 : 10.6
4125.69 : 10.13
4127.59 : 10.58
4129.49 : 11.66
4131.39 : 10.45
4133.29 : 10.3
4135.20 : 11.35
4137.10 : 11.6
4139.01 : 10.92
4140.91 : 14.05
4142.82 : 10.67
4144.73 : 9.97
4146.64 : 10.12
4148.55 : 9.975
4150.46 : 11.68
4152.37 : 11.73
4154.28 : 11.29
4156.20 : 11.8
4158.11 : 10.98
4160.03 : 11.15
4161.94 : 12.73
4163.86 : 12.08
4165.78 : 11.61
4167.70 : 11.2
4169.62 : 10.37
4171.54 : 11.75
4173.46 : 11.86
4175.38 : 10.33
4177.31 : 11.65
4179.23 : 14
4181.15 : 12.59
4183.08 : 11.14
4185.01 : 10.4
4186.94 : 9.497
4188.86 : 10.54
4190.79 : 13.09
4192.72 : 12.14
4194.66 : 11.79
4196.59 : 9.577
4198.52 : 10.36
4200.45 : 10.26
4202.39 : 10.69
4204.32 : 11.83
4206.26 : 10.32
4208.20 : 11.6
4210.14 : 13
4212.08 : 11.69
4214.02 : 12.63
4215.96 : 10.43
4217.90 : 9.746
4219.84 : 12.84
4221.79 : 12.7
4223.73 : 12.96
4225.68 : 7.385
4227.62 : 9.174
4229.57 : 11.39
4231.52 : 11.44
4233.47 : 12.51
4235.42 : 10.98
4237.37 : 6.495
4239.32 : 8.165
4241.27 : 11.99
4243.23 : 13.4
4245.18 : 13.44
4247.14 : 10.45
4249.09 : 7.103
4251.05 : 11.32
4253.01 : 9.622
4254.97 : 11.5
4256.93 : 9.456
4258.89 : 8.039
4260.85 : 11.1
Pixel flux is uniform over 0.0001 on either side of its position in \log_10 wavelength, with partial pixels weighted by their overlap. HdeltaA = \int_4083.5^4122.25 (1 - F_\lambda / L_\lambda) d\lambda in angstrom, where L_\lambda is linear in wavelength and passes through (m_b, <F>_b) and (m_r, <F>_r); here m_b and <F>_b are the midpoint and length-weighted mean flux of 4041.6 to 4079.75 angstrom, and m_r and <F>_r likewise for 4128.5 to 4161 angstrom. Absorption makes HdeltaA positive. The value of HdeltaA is 4.5 angstrom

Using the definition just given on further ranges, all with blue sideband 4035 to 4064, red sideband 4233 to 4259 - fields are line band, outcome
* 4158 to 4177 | -1.5 angstrom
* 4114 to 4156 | -0.5 angstrom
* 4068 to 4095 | -0.4 angstrom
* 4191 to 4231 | -2.7 angstrom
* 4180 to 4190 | -0.4 angstrom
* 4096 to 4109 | 0.9 angstrom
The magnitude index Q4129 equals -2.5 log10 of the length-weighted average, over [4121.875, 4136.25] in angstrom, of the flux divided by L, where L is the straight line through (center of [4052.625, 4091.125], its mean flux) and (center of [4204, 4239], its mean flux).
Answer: 0.04 mag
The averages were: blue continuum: 11.1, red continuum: 11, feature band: 10.7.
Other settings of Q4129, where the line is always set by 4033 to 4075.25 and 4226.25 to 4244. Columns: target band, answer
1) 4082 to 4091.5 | 0.14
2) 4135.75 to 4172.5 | -0.04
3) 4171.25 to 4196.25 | -0.08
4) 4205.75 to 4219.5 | -0.08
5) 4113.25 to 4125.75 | 0.10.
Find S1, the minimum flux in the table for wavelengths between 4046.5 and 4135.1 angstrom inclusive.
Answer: 5.806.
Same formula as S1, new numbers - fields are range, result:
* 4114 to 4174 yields 8.316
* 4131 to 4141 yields 10.3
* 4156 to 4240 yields 6.495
